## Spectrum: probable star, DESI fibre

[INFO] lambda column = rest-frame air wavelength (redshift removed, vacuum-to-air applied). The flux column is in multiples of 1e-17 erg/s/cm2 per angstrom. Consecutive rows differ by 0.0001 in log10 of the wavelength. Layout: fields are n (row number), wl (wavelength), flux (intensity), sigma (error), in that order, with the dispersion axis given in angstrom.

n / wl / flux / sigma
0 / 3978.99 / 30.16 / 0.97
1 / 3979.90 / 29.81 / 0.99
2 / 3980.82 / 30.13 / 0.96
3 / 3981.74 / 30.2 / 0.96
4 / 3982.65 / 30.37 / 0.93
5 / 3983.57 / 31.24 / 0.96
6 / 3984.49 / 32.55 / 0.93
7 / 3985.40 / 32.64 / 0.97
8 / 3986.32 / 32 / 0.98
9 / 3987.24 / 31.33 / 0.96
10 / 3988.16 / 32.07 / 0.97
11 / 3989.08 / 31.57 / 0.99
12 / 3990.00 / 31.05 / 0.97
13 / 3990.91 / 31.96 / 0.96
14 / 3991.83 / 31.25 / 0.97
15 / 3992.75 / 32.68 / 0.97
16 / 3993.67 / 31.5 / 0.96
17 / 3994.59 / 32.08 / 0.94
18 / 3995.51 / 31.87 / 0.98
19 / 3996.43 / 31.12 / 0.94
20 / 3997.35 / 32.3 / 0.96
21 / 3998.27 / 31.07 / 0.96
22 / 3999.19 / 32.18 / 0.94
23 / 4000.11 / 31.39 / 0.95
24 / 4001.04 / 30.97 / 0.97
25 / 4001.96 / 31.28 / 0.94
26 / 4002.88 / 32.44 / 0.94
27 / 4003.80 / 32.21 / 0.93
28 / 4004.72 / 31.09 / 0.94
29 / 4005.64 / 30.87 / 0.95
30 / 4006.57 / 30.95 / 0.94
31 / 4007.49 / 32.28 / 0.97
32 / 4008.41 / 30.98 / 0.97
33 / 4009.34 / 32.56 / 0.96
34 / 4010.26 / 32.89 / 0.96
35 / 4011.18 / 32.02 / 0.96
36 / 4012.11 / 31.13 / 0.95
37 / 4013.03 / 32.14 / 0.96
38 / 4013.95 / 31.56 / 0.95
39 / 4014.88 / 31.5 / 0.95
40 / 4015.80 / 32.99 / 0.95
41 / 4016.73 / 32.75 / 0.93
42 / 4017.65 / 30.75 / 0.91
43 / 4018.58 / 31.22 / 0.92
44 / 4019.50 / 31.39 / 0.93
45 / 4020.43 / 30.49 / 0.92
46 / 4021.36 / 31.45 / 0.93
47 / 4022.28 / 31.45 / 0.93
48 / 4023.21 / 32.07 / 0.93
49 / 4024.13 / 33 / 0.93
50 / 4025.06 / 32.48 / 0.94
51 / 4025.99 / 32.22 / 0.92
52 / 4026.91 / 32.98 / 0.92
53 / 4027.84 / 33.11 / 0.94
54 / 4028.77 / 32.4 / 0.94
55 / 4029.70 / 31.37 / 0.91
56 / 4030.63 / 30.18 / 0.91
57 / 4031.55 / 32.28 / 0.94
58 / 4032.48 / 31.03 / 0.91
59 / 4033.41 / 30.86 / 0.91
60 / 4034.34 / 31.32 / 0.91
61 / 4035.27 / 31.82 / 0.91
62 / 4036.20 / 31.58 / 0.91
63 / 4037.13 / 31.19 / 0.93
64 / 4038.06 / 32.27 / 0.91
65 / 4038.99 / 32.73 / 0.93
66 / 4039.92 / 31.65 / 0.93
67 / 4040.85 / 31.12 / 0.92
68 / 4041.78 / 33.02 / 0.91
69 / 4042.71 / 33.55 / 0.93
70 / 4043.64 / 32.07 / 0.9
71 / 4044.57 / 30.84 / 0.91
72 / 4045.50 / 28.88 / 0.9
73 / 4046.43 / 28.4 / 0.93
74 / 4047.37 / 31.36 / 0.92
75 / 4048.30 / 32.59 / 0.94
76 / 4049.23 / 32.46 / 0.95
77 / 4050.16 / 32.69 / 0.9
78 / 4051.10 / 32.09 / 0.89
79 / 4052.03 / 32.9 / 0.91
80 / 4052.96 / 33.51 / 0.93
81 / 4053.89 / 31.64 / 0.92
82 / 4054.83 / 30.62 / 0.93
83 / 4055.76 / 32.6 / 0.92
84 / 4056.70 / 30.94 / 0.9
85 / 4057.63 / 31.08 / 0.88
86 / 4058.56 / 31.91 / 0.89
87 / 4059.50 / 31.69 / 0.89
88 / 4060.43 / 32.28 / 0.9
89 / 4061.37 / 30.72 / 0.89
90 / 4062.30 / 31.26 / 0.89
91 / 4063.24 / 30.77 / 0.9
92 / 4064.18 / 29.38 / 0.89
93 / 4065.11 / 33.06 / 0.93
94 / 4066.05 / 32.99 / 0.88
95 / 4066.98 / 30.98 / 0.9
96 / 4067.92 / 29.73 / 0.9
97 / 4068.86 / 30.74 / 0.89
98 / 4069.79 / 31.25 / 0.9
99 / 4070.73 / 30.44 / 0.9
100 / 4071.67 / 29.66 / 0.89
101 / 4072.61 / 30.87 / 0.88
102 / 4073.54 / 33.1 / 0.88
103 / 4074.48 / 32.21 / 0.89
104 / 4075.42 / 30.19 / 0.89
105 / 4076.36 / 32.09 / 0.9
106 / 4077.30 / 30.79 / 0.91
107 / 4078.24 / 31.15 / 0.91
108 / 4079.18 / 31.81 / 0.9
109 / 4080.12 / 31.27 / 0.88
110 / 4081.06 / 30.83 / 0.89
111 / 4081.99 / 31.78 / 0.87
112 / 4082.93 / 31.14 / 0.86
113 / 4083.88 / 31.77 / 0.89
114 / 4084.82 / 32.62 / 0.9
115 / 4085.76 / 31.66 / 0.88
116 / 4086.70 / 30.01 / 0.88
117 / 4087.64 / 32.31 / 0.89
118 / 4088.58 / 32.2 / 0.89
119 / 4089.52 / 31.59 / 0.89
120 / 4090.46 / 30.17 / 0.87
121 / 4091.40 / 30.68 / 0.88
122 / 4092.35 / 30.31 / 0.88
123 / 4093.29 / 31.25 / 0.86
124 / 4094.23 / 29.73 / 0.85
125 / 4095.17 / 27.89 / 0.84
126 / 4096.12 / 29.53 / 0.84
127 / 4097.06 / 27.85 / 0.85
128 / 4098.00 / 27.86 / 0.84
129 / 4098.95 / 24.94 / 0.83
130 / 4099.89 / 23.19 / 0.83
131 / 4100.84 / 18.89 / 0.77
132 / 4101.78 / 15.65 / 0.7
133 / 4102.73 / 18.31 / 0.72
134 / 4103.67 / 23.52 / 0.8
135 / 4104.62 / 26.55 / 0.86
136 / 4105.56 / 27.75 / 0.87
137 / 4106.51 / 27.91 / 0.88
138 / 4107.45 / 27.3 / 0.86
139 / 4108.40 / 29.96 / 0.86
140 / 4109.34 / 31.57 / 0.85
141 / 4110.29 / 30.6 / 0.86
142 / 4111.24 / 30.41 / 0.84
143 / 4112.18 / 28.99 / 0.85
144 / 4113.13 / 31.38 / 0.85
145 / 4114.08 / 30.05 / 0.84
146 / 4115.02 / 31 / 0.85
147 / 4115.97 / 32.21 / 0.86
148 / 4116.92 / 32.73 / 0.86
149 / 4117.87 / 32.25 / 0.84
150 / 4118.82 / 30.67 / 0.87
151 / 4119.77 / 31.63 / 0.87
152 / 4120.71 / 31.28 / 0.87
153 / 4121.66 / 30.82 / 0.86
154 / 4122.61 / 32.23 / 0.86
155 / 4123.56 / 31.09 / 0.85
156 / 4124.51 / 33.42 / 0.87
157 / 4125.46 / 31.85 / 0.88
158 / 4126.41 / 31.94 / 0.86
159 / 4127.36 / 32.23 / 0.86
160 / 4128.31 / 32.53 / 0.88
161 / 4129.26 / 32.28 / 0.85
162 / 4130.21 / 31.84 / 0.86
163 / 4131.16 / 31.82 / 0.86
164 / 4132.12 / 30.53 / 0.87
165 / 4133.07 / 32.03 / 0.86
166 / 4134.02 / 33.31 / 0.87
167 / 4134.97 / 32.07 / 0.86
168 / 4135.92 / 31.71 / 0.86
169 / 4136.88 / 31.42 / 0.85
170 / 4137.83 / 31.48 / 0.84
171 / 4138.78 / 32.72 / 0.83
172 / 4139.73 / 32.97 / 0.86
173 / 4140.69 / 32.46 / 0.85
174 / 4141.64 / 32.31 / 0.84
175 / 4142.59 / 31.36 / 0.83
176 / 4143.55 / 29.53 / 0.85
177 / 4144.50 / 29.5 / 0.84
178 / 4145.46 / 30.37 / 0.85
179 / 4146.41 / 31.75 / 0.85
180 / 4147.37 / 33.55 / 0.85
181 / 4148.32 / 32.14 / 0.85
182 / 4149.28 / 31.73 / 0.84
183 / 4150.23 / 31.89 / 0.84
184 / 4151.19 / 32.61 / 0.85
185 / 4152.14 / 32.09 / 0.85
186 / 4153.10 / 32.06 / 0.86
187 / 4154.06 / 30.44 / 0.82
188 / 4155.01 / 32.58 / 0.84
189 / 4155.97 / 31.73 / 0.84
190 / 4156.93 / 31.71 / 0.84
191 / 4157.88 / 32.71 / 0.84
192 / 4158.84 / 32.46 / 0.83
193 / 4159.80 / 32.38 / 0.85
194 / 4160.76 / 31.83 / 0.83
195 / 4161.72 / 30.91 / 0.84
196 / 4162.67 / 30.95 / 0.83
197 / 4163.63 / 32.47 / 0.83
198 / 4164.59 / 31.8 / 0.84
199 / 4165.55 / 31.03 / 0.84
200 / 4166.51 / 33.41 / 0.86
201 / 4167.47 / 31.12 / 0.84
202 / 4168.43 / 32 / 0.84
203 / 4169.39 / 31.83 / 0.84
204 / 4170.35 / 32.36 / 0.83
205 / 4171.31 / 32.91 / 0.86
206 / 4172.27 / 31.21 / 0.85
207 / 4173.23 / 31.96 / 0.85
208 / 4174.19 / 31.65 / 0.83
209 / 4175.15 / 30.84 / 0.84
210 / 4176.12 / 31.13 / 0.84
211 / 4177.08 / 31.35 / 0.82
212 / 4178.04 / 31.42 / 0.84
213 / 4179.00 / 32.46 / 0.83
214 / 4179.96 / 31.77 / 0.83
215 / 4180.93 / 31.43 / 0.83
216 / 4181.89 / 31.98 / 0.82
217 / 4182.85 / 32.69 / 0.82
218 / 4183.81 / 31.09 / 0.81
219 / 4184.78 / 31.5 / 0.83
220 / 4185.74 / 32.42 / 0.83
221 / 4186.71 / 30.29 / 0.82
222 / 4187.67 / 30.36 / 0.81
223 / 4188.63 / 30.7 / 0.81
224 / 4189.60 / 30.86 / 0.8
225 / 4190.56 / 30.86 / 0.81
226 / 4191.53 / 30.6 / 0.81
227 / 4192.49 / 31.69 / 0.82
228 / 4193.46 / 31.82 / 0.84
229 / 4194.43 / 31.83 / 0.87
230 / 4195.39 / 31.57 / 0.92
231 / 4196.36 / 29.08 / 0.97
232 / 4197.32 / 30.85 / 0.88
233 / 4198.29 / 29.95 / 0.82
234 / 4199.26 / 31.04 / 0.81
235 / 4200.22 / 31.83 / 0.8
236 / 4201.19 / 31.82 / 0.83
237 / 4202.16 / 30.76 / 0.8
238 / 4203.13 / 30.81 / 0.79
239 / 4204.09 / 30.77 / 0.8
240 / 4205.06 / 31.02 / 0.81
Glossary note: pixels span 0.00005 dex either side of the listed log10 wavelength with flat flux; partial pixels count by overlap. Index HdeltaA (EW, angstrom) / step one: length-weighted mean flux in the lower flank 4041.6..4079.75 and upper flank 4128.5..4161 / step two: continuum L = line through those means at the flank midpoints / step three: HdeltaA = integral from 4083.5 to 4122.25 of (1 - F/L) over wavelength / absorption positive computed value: 3.31 angstrom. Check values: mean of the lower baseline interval 31.5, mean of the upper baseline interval 31.9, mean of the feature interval 29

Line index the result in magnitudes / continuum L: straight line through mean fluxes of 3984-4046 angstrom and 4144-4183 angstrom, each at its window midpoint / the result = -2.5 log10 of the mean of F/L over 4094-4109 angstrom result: 0.24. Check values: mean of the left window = 31.8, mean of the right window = 31.8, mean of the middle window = 25.4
